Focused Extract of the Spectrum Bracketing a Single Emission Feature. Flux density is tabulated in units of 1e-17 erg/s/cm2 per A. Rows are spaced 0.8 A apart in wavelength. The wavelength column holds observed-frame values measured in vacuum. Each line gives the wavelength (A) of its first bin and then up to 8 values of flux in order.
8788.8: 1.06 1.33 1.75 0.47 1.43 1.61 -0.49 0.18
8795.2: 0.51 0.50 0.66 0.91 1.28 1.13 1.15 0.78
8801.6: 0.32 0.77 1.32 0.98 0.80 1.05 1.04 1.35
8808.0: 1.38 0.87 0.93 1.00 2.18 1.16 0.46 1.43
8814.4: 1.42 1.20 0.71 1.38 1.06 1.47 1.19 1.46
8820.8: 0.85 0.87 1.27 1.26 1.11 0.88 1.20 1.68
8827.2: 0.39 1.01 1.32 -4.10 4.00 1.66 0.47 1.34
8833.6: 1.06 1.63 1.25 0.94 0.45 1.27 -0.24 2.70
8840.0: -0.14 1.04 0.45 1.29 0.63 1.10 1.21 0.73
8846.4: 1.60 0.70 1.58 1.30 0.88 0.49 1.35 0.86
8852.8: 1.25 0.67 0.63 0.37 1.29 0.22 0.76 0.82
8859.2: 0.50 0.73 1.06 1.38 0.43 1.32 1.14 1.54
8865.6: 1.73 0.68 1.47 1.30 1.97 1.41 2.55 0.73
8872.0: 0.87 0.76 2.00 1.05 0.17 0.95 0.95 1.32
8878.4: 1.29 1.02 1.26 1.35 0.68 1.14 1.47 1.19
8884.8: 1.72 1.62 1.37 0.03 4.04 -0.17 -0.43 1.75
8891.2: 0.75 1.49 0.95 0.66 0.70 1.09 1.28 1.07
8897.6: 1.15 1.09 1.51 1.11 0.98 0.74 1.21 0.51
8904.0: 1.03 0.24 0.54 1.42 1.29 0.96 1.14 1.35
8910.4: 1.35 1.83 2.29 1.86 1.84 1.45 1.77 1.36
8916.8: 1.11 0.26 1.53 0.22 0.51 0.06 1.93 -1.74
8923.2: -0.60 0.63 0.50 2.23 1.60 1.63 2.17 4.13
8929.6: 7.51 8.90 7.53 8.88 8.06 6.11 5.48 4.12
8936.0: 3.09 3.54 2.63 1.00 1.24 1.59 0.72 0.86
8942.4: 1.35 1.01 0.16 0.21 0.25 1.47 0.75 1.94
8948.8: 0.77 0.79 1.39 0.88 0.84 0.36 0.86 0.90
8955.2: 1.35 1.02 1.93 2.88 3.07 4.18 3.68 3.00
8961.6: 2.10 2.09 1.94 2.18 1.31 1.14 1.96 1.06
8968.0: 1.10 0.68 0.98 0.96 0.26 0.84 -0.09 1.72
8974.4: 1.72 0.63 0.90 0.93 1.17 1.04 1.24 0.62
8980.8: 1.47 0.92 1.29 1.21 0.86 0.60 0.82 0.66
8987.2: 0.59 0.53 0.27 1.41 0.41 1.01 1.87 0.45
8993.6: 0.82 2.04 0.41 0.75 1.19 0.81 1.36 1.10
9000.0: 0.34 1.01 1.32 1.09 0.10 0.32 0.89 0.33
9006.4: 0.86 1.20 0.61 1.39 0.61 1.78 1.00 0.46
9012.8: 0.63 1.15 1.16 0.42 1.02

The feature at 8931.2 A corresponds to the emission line H-alpha 6563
